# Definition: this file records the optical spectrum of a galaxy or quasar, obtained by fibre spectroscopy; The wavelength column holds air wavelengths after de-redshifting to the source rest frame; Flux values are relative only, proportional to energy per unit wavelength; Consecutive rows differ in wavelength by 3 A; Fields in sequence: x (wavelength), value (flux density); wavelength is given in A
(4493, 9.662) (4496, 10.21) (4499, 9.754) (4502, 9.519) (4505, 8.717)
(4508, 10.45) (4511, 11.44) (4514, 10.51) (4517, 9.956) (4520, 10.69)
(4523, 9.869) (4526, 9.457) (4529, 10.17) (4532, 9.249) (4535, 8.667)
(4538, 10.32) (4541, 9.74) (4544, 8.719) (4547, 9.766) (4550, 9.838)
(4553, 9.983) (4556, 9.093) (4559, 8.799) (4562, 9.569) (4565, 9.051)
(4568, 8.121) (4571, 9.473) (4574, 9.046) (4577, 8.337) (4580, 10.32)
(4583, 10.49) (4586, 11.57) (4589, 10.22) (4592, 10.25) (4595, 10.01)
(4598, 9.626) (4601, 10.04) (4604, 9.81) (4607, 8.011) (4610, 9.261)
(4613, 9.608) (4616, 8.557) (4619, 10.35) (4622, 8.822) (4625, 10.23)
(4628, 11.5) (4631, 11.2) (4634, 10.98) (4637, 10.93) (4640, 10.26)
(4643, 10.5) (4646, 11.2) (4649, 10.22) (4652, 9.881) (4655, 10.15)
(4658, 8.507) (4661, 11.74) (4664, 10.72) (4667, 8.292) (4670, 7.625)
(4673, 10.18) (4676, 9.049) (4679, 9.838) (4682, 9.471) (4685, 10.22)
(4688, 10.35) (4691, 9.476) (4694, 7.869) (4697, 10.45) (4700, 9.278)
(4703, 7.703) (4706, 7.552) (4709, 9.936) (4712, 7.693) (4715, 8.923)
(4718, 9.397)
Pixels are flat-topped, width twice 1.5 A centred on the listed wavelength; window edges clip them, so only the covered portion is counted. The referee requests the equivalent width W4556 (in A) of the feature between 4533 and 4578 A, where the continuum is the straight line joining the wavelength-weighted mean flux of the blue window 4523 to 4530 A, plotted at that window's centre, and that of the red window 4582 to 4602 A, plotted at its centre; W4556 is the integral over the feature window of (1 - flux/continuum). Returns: 3.50 A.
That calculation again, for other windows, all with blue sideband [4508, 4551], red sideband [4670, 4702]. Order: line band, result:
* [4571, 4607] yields -0.5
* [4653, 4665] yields -0.9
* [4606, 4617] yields 0.9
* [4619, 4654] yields -3.2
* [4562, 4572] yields 0.9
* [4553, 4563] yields 0.6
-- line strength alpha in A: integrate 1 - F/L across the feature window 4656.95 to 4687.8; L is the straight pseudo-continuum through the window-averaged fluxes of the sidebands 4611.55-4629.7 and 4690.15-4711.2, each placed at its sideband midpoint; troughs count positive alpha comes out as -1.4 A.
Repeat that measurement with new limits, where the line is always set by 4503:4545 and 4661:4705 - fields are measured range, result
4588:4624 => 0.3 A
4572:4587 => -0.3 A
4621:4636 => -1.7 A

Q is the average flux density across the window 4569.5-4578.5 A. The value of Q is 8.95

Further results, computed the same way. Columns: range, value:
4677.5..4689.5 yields 9.97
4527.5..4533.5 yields 9.71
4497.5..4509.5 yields 9.61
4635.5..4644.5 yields 10.6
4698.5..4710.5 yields 8.62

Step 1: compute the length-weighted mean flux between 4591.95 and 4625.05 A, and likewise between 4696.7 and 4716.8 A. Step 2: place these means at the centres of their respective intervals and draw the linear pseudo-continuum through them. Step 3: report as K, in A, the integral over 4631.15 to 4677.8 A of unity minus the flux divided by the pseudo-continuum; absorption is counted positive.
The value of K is -4.7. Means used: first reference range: 9.49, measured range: 10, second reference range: 8.7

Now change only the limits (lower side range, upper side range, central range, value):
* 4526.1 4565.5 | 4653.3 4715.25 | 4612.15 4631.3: -1.24 A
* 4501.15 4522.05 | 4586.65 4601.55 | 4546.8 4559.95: 0.85 A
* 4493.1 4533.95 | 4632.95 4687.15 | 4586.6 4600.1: -0.21 A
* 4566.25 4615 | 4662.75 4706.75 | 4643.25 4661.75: -1.73 A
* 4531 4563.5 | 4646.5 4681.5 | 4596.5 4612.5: 0.33 A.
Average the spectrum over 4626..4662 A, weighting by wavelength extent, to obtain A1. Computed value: 10.6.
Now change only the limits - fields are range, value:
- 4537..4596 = 9.63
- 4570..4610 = 9.77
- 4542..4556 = 9.53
